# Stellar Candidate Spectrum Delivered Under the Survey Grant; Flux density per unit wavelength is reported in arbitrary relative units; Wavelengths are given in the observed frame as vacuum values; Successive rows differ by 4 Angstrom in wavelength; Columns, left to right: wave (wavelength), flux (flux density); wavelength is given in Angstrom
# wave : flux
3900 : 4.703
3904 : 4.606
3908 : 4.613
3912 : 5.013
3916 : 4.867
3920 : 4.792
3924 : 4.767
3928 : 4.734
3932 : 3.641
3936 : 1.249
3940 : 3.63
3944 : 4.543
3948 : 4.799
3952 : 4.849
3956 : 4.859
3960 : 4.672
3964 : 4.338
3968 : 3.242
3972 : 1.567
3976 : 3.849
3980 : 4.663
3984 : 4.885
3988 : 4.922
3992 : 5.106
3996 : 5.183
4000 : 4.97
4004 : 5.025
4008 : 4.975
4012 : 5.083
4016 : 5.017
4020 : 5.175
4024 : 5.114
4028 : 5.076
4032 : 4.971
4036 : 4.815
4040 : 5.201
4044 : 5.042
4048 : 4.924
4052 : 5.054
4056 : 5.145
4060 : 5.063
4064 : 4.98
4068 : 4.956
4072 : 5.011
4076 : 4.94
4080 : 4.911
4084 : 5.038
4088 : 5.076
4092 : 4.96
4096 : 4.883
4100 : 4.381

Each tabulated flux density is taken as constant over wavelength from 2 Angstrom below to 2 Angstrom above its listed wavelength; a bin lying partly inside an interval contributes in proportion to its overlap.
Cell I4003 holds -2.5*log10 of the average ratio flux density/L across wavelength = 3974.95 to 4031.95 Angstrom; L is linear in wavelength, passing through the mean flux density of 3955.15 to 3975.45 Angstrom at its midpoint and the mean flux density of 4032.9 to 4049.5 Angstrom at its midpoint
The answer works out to -0.14 mag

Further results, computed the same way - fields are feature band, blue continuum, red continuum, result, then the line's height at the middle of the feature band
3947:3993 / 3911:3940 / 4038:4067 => 0.03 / 4.43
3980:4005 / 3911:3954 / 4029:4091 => -0.09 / 4.6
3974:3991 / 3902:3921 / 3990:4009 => 0.09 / 5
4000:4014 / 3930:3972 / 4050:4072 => -0.13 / 4.46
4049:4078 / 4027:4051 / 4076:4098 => -0.01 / 4.99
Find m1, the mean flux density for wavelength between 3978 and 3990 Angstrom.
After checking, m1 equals 4.82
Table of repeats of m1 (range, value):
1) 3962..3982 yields 3.53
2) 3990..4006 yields 5.07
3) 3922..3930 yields 4.75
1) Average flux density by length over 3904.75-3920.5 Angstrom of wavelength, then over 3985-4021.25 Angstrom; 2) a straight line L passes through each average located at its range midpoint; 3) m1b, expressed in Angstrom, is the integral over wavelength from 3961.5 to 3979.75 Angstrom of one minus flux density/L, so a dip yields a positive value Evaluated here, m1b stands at 5.65 Angstrom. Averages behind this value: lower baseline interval 4.81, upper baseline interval 5.04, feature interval 3.42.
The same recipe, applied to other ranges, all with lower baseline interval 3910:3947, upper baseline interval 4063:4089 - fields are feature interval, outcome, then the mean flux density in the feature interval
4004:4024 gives -1.85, 5.06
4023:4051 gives -1.49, 5.02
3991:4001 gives -1.24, 5.1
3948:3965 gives -1.59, 4.71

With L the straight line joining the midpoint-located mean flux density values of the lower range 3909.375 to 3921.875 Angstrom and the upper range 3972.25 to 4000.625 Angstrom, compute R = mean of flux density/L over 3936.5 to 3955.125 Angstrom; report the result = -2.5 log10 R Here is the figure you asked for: 0.128 mag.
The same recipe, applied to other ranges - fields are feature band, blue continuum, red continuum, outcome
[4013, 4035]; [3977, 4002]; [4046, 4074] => -0.021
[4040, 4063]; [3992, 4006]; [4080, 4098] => -0.009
